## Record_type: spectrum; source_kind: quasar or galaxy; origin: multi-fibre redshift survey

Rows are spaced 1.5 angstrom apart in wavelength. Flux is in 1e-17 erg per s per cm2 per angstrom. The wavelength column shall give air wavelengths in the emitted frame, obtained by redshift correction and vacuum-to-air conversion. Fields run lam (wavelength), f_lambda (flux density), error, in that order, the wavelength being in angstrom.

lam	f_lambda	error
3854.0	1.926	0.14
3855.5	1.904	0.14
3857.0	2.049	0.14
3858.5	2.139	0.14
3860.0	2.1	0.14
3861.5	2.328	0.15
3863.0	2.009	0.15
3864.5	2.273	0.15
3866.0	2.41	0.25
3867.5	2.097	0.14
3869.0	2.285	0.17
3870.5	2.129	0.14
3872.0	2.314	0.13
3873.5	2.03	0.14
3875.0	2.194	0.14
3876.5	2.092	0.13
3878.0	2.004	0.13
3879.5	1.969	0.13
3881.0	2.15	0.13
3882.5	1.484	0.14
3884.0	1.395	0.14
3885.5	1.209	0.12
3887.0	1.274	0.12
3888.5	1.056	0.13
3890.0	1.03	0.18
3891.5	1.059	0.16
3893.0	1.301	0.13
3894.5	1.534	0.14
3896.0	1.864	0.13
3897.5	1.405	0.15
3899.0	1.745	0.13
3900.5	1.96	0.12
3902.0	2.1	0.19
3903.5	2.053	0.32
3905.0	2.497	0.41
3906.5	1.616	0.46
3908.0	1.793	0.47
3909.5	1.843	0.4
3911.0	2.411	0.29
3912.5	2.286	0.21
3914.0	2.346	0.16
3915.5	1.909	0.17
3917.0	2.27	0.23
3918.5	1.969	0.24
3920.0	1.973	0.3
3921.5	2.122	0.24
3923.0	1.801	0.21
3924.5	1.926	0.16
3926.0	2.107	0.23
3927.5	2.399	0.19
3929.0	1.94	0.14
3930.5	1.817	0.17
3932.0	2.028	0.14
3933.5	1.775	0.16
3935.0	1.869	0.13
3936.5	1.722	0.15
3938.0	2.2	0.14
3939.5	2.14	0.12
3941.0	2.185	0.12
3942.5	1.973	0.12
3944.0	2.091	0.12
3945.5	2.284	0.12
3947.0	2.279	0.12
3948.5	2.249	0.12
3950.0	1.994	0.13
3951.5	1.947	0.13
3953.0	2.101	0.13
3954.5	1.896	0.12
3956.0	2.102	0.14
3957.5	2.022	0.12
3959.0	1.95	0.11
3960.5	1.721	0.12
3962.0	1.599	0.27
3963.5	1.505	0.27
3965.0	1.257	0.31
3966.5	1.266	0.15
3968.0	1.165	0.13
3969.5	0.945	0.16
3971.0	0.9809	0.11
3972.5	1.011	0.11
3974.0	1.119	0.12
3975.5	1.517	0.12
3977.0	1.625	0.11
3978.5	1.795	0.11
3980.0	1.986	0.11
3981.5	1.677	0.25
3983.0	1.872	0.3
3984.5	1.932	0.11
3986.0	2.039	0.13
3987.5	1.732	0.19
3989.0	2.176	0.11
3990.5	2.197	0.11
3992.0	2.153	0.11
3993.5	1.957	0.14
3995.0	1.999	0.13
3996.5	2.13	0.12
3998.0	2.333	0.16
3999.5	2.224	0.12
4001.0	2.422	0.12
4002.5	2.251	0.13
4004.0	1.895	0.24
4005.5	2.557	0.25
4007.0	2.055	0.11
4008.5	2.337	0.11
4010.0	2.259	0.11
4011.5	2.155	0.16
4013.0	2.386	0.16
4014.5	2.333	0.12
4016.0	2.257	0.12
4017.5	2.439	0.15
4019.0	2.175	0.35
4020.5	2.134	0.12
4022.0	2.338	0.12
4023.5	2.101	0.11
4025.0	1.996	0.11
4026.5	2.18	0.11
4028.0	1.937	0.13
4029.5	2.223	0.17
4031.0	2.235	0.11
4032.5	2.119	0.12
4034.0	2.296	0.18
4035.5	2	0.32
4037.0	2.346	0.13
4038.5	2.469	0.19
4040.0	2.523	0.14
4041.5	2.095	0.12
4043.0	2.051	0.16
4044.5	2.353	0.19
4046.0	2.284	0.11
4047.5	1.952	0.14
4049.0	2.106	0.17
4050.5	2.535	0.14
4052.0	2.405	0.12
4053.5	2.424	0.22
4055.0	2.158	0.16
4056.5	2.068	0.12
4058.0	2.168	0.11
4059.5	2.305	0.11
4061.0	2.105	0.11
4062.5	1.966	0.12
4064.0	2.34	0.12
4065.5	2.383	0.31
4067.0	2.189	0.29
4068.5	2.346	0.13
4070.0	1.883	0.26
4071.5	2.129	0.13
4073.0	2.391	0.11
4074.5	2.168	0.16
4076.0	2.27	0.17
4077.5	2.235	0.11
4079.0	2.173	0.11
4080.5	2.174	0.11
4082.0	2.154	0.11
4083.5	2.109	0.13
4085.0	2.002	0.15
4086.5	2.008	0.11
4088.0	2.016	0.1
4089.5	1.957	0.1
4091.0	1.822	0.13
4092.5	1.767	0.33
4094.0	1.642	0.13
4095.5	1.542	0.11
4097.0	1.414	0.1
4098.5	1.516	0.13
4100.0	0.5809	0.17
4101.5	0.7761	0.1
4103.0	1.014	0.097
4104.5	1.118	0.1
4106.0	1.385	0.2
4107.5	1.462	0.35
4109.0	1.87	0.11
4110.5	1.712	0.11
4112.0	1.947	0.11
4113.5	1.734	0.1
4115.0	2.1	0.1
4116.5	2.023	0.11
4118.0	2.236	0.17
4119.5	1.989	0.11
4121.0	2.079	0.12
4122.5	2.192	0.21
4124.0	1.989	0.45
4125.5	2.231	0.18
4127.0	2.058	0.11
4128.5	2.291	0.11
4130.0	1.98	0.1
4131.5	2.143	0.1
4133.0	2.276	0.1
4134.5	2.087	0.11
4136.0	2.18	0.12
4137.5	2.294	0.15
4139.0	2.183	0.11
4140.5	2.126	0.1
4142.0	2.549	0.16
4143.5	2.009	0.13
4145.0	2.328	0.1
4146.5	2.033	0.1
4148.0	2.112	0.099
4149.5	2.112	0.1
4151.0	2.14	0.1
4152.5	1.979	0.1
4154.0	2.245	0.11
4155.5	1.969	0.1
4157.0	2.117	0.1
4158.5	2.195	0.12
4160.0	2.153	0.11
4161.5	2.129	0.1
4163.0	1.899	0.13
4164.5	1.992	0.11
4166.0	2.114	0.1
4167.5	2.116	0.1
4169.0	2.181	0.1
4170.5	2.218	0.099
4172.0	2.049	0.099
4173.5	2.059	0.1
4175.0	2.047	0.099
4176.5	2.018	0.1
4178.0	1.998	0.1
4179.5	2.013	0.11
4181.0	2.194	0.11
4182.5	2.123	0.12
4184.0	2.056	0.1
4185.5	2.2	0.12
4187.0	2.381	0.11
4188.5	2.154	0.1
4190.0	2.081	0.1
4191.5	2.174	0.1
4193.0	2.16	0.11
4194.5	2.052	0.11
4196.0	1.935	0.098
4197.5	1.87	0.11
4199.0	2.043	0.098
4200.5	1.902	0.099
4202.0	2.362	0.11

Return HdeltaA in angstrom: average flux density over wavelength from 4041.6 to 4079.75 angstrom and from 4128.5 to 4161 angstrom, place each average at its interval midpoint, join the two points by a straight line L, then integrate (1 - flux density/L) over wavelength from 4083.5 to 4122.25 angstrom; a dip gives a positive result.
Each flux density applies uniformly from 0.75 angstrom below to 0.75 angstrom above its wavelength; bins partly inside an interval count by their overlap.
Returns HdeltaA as 8.9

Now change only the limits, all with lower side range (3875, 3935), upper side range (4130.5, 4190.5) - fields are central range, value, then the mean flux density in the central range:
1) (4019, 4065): -4.89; 2.21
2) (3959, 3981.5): 5.80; 1.42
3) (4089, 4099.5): 2.16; 1.63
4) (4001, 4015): -2.14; 2.26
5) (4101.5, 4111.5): 3.28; 1.39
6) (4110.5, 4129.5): 0.25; 2.06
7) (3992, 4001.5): -1.10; 2.17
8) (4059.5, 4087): -1.93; 2.17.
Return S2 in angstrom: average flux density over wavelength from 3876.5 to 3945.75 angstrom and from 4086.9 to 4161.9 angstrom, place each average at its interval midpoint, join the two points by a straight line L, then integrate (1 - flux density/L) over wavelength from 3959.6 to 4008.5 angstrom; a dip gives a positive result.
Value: 2.4 angstrom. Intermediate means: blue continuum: 1.87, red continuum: 1.92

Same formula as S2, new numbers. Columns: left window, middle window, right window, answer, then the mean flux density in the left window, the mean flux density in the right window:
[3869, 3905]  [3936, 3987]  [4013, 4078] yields 5.0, 1.74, 2.22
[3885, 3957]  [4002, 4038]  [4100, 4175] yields -4.9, 1.91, 1.99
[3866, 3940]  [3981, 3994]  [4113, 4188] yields 0.0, 1.89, 2.12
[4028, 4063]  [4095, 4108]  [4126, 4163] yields 5.9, 2.22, 2.15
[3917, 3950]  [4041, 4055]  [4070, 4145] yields -2.0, 2.04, 1.92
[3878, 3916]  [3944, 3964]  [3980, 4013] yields -0.3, 1.74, 2.12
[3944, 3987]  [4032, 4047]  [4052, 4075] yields -1.2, 1.72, 2.21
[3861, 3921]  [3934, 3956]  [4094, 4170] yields -1.9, 1.89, 1.94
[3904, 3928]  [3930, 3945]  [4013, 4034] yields 0.8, 2.08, 2.2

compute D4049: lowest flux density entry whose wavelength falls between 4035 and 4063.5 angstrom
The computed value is 1.952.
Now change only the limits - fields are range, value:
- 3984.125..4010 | 1.732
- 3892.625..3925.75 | 1.301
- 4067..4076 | 1.883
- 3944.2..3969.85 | 0.945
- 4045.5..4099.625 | 1.414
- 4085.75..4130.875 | 0.5809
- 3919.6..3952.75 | 1.722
